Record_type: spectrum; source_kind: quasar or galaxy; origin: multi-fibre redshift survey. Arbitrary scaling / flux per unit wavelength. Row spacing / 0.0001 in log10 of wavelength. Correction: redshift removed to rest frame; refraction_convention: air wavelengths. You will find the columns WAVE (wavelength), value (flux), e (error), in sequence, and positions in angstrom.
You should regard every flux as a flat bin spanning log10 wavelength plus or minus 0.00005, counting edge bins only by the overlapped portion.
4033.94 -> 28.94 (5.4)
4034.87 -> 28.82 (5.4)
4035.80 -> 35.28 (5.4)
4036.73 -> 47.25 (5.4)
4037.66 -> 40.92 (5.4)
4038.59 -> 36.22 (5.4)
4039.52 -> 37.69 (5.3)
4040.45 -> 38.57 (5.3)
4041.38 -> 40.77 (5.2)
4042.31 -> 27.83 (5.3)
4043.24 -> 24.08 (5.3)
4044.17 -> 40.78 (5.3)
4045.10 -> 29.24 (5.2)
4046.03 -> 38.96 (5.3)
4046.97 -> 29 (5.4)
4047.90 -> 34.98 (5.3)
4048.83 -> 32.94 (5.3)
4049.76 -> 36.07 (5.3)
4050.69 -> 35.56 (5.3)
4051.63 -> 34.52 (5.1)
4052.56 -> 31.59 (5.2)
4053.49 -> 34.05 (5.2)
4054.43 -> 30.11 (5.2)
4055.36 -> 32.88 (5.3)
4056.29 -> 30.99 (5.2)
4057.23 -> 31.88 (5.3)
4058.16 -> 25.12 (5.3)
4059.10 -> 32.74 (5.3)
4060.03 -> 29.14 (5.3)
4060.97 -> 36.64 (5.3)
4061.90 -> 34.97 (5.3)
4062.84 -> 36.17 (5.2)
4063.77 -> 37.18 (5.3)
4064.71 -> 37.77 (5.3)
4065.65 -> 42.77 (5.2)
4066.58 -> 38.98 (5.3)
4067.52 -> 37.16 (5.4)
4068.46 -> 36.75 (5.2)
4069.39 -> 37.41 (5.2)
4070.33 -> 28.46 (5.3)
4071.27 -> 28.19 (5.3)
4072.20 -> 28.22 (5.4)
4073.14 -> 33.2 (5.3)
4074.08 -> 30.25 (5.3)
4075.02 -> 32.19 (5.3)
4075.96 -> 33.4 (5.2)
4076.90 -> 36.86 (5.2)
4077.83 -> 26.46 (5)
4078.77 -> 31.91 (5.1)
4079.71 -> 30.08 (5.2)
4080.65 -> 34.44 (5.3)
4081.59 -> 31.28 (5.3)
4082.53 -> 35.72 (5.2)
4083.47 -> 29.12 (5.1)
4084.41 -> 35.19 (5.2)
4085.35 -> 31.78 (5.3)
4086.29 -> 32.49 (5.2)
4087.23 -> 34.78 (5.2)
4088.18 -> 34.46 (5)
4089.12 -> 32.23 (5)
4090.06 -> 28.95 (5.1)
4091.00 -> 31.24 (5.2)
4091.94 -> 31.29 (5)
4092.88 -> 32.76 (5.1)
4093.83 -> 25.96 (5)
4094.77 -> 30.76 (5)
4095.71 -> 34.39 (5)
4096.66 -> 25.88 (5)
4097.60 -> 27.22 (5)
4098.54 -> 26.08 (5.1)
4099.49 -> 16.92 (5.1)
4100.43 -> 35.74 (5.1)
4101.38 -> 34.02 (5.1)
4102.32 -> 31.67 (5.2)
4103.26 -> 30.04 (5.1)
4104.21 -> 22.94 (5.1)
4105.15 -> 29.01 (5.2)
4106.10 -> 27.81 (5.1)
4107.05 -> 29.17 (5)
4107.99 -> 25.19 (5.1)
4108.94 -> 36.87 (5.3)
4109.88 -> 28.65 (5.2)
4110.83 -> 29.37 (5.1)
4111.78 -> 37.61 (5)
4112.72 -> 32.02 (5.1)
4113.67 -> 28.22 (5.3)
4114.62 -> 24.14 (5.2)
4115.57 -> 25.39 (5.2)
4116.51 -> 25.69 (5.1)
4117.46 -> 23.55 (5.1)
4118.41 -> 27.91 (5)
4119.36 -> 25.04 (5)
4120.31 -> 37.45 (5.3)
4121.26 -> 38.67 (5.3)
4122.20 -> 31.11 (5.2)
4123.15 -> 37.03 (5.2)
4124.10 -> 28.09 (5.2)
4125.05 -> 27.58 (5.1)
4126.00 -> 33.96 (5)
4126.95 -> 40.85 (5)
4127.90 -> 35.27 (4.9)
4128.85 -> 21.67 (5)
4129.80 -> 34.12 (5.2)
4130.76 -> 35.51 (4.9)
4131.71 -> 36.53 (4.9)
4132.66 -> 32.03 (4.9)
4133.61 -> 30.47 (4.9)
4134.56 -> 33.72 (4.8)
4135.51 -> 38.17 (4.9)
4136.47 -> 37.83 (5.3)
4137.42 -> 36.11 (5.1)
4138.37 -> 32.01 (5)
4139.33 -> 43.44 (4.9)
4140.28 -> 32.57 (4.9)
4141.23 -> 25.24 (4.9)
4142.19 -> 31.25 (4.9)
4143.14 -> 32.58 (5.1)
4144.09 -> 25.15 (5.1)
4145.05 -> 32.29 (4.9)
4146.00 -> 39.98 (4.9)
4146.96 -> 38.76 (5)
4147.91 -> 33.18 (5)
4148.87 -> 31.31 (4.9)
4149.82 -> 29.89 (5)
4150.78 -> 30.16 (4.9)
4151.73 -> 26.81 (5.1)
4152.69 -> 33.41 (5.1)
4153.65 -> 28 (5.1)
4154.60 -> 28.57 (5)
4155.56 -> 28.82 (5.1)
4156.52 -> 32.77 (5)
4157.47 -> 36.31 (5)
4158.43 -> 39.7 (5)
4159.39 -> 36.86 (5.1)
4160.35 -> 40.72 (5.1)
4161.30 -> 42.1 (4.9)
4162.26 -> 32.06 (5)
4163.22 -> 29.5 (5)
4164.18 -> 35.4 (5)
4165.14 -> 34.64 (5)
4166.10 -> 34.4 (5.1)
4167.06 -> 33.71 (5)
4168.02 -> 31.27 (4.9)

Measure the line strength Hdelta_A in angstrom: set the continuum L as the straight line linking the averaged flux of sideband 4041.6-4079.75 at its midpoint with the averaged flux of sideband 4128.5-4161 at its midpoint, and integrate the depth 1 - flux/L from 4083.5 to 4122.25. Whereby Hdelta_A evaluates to 3.8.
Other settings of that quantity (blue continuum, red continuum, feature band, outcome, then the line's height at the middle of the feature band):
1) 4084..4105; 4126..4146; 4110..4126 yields 1.0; 32.1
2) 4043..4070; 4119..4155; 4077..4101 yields 2.0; 33.6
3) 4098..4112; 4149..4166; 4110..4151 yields -1.2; 31.2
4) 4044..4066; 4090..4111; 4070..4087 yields -0.1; 31.5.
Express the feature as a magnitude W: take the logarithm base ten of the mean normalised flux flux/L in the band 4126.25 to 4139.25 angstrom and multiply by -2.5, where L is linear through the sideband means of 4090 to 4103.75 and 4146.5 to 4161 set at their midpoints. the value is -0.09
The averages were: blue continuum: 29.5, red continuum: 33.1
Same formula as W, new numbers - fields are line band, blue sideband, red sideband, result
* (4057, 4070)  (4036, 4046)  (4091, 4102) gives -0.06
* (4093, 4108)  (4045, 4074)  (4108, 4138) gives 0.14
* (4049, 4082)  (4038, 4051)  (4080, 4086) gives 0.01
